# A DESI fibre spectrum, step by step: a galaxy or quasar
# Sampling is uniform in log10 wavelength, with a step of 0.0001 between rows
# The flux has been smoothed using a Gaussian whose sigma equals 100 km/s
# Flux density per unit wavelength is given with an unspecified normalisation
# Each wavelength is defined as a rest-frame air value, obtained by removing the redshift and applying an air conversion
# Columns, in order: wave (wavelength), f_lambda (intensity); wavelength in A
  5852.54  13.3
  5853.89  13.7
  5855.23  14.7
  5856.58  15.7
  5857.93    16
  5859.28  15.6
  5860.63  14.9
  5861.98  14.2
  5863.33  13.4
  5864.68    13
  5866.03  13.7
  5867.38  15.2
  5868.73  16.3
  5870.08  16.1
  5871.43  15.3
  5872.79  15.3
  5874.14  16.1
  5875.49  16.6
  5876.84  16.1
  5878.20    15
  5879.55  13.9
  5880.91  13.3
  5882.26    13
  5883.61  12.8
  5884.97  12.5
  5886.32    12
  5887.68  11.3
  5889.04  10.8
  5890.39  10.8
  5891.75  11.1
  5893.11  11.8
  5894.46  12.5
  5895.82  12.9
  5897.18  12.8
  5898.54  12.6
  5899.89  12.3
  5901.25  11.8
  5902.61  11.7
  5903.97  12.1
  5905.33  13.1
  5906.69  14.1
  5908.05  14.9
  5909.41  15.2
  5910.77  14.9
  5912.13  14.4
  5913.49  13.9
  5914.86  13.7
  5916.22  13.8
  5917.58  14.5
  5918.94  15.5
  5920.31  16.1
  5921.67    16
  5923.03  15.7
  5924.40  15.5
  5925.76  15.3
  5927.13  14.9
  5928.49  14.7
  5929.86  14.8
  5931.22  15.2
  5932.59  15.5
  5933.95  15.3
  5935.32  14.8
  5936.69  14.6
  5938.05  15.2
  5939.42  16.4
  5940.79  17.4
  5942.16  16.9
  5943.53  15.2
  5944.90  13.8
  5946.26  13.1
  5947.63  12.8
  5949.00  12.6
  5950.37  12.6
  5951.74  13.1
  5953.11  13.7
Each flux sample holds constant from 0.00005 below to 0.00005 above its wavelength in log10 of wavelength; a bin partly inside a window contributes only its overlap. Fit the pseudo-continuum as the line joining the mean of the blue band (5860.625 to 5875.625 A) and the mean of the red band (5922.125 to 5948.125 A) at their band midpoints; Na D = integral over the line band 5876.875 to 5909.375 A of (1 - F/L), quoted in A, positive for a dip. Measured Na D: 5.0 A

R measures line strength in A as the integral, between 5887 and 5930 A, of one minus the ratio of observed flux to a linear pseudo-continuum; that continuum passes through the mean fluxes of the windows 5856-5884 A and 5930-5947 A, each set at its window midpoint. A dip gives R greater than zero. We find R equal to 4.3 A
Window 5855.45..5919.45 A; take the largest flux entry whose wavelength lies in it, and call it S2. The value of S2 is 16.6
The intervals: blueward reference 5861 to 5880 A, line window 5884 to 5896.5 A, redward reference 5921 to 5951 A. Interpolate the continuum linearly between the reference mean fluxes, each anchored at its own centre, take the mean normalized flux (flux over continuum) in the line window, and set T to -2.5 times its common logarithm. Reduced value 0.26 mag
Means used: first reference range 15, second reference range 14.9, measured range 11.8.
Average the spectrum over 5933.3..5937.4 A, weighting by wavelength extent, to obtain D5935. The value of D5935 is 14.9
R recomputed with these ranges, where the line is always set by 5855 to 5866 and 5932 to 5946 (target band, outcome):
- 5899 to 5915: 1.72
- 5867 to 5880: -0.77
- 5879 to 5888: 1.29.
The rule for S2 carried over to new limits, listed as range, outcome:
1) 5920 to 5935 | 16.1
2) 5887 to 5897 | 12.9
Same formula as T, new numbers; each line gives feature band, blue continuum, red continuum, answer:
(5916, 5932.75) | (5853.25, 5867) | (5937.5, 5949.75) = -0.04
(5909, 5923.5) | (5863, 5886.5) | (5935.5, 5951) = -0.02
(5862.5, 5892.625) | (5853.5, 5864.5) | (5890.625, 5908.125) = -0.01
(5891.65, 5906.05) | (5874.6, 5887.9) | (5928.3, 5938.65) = 0.16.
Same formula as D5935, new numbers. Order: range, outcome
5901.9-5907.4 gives 12.8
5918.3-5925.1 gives 15.8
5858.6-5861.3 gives 15.2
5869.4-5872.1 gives 15.7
